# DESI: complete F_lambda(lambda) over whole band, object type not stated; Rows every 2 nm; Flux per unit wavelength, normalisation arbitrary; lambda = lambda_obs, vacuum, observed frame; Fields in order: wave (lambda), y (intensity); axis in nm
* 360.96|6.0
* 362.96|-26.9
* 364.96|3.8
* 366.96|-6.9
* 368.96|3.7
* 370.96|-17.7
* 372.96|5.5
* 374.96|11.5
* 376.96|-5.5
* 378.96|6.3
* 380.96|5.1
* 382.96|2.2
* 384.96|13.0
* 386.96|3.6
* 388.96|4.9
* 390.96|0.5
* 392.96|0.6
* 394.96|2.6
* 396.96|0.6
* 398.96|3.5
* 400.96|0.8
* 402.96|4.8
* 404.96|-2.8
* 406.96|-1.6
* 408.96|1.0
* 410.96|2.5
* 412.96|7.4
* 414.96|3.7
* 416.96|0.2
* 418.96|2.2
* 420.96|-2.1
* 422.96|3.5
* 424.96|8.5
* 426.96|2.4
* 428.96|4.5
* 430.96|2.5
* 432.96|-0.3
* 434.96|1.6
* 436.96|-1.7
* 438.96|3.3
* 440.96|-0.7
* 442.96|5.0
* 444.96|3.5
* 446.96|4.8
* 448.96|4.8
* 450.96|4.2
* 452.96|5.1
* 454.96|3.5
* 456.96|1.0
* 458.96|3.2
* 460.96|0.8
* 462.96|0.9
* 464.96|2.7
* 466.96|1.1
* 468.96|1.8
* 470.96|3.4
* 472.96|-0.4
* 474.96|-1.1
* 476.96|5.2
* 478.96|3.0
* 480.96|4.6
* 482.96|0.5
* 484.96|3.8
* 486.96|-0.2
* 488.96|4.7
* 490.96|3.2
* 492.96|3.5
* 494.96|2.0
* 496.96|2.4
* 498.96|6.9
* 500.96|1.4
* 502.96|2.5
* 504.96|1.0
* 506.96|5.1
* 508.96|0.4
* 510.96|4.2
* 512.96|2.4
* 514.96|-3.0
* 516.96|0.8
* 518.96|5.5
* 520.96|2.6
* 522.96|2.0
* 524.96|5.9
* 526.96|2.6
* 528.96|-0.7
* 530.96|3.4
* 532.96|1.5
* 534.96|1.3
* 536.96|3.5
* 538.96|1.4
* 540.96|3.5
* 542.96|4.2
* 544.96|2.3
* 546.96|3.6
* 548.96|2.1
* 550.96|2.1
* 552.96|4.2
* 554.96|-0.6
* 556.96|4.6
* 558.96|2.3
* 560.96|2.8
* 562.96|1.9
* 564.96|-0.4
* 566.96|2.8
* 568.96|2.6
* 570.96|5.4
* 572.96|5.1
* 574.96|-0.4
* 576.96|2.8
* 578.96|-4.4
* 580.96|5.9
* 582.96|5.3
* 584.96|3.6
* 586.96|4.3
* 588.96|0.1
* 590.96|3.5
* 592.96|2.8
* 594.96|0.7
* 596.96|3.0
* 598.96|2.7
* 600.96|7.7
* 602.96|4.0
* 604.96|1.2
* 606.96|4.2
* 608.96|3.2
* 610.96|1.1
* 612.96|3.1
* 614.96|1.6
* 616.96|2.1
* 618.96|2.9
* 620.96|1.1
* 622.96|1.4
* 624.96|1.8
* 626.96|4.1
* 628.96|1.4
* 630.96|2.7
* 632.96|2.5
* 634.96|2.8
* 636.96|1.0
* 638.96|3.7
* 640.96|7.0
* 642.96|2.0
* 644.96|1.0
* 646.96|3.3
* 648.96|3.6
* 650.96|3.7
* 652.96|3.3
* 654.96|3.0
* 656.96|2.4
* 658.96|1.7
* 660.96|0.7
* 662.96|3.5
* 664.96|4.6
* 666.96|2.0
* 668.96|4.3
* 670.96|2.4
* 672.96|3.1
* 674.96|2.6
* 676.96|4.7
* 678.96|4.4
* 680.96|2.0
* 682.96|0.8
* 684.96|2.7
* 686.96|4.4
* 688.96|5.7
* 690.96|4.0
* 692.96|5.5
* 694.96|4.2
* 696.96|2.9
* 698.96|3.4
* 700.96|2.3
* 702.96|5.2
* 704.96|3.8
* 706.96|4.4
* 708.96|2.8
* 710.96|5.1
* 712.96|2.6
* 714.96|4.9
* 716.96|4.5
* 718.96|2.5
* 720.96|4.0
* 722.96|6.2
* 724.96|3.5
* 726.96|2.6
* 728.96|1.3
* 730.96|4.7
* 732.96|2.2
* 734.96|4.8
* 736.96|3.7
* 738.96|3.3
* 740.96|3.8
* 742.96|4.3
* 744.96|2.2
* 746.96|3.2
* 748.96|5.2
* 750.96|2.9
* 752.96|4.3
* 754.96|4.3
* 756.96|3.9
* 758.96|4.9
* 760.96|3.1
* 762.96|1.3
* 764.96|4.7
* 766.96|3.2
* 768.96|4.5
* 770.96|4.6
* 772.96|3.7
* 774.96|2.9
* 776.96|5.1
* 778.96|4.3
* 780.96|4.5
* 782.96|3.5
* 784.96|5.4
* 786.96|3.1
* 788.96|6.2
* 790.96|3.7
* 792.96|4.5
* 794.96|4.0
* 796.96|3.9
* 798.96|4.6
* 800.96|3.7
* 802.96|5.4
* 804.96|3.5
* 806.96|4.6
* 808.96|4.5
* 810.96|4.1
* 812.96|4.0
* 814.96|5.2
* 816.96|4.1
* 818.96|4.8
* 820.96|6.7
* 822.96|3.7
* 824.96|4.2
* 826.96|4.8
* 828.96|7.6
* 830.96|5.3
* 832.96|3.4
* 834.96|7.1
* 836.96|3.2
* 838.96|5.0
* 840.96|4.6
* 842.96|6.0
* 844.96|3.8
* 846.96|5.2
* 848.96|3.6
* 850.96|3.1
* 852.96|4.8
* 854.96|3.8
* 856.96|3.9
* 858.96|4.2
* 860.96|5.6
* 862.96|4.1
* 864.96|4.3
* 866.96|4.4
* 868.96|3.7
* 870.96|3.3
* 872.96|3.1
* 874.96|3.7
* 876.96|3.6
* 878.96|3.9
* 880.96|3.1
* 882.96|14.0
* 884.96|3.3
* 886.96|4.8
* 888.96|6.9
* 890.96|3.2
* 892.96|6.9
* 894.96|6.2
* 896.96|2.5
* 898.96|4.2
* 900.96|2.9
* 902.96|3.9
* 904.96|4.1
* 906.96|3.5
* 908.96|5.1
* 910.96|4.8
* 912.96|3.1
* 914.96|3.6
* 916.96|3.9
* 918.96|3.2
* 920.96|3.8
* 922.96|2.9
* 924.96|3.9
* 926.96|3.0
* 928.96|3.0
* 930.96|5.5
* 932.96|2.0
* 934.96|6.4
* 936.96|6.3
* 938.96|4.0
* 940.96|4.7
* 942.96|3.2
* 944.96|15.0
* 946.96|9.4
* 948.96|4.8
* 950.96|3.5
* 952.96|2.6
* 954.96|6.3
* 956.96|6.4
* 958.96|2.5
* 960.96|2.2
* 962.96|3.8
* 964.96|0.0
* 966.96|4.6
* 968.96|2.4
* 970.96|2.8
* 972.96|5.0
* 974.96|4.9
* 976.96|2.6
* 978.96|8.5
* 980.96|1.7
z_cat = 0.72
